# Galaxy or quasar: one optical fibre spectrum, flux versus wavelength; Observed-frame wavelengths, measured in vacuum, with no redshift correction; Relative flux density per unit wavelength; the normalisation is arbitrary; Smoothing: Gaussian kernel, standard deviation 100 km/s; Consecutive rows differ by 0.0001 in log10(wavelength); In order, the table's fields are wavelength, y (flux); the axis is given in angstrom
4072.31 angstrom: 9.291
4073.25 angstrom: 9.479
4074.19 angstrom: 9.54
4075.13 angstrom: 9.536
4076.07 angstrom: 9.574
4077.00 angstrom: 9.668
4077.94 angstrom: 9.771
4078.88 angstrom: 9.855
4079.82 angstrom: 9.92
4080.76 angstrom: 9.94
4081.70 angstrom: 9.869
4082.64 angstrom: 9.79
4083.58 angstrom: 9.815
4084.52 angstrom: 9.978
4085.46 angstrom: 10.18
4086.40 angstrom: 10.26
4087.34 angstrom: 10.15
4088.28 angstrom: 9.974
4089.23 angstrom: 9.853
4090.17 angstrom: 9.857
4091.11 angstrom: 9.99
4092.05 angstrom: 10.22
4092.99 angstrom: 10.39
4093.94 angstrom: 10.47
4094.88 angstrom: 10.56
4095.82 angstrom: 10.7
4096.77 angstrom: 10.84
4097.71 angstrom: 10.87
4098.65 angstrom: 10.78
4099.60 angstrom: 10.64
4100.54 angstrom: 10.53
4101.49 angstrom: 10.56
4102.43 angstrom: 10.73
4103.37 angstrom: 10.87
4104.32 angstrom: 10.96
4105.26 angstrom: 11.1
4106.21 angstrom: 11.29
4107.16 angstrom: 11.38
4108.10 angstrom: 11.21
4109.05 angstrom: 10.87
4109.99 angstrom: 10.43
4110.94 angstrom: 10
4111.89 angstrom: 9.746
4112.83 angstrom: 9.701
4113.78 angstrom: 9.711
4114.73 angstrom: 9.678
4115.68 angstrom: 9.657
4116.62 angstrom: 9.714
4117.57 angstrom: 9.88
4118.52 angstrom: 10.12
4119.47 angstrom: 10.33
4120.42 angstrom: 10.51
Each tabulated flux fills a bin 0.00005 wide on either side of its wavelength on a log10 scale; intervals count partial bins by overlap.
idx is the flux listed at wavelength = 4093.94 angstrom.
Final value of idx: 10.47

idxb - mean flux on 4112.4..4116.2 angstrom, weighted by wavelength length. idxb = 9.69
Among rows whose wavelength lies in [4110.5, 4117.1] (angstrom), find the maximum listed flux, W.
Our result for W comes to 10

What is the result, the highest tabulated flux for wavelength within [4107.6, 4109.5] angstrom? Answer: 11.21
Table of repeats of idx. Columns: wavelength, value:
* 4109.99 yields 10.43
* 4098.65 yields 10.78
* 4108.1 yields 11.21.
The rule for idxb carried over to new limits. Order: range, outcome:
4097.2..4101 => 10.7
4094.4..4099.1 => 10.8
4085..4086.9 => 10.2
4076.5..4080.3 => 9.82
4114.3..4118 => 9.74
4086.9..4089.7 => 9.97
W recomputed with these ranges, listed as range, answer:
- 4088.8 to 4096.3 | 10.7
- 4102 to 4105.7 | 11.1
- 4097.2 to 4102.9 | 10.87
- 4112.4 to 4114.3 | 9.711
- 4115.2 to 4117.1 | 9.714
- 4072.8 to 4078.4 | 9.771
